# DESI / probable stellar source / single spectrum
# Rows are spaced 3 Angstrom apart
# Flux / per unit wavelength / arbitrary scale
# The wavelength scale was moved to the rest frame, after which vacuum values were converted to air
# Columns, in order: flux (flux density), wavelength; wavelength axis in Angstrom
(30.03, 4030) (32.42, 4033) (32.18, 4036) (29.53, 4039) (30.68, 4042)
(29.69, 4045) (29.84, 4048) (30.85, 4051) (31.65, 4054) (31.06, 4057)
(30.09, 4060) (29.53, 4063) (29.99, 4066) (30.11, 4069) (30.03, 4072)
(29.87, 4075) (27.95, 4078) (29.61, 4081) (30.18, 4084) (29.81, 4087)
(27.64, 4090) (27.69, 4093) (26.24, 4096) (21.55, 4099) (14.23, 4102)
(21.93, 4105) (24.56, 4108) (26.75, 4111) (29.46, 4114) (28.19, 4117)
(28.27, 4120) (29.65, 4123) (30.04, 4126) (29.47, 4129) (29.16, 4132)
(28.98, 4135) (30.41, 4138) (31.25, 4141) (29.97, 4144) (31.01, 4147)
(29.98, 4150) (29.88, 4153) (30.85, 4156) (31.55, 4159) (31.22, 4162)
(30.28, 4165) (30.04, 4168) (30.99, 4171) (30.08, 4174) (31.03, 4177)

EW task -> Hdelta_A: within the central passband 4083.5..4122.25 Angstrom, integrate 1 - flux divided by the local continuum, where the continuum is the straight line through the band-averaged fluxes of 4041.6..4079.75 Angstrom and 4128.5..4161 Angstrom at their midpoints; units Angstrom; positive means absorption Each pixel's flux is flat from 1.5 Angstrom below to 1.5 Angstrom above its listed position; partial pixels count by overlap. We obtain 5.6 Angstrom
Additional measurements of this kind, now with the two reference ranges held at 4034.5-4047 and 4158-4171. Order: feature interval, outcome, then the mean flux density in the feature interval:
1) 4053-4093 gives 1.1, 29.7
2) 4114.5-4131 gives 0.8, 29.1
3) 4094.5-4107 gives 3.9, 21.1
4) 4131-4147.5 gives 0.3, 30.1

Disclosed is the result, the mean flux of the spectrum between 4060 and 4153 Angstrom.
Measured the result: 28.2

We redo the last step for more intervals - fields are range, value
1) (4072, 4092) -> 29.2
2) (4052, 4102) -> 28.5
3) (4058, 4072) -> 30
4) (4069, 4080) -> 29.4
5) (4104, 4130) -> 27.7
